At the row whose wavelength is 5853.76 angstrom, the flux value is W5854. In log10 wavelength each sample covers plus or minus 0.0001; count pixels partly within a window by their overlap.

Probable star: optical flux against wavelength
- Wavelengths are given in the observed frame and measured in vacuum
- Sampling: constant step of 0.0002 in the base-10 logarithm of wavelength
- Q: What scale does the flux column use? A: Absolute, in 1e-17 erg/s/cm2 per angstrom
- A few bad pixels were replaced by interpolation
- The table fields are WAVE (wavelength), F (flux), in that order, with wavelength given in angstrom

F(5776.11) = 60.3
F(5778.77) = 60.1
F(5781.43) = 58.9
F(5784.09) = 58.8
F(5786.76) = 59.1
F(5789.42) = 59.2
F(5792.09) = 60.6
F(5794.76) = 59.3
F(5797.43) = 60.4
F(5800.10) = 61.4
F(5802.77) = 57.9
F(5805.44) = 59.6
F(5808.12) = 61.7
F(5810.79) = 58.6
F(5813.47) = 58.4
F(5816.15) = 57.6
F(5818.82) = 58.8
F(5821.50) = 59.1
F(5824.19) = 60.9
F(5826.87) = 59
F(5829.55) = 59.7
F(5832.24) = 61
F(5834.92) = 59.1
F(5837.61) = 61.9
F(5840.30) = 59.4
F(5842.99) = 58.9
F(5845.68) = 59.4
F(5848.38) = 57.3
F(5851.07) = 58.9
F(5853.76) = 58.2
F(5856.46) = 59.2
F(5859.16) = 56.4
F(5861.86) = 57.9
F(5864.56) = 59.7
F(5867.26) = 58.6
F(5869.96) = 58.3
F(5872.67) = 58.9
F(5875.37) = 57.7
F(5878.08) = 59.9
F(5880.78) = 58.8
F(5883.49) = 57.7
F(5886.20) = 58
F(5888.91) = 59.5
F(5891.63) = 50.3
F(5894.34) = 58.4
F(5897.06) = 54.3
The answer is 58.2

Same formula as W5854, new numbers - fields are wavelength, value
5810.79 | 58.6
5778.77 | 60.1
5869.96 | 58.3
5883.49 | 57.7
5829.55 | 59.7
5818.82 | 58.8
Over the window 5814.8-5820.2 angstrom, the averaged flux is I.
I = 58.3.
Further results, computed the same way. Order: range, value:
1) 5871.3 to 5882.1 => 58.8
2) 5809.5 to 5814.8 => 58.5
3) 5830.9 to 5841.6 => 60.4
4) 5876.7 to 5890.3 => 58.7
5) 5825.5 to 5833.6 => 60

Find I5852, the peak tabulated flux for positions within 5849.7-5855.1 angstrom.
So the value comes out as 58.9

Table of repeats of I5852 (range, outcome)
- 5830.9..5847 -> 61.9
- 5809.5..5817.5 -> 58.6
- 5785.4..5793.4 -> 60.6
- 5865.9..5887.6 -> 59.9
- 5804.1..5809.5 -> 61.7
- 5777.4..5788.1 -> 60.1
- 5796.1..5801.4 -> 61.4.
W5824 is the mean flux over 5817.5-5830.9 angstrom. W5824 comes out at 59.5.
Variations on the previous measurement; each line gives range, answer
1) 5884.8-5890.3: 58.6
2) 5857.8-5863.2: 57.1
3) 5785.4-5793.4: 59.6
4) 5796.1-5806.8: 59.8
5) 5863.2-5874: 58.9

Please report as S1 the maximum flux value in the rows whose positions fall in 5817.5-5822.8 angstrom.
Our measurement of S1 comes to 59.1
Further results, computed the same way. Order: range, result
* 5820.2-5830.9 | 60.9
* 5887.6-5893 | 59.5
